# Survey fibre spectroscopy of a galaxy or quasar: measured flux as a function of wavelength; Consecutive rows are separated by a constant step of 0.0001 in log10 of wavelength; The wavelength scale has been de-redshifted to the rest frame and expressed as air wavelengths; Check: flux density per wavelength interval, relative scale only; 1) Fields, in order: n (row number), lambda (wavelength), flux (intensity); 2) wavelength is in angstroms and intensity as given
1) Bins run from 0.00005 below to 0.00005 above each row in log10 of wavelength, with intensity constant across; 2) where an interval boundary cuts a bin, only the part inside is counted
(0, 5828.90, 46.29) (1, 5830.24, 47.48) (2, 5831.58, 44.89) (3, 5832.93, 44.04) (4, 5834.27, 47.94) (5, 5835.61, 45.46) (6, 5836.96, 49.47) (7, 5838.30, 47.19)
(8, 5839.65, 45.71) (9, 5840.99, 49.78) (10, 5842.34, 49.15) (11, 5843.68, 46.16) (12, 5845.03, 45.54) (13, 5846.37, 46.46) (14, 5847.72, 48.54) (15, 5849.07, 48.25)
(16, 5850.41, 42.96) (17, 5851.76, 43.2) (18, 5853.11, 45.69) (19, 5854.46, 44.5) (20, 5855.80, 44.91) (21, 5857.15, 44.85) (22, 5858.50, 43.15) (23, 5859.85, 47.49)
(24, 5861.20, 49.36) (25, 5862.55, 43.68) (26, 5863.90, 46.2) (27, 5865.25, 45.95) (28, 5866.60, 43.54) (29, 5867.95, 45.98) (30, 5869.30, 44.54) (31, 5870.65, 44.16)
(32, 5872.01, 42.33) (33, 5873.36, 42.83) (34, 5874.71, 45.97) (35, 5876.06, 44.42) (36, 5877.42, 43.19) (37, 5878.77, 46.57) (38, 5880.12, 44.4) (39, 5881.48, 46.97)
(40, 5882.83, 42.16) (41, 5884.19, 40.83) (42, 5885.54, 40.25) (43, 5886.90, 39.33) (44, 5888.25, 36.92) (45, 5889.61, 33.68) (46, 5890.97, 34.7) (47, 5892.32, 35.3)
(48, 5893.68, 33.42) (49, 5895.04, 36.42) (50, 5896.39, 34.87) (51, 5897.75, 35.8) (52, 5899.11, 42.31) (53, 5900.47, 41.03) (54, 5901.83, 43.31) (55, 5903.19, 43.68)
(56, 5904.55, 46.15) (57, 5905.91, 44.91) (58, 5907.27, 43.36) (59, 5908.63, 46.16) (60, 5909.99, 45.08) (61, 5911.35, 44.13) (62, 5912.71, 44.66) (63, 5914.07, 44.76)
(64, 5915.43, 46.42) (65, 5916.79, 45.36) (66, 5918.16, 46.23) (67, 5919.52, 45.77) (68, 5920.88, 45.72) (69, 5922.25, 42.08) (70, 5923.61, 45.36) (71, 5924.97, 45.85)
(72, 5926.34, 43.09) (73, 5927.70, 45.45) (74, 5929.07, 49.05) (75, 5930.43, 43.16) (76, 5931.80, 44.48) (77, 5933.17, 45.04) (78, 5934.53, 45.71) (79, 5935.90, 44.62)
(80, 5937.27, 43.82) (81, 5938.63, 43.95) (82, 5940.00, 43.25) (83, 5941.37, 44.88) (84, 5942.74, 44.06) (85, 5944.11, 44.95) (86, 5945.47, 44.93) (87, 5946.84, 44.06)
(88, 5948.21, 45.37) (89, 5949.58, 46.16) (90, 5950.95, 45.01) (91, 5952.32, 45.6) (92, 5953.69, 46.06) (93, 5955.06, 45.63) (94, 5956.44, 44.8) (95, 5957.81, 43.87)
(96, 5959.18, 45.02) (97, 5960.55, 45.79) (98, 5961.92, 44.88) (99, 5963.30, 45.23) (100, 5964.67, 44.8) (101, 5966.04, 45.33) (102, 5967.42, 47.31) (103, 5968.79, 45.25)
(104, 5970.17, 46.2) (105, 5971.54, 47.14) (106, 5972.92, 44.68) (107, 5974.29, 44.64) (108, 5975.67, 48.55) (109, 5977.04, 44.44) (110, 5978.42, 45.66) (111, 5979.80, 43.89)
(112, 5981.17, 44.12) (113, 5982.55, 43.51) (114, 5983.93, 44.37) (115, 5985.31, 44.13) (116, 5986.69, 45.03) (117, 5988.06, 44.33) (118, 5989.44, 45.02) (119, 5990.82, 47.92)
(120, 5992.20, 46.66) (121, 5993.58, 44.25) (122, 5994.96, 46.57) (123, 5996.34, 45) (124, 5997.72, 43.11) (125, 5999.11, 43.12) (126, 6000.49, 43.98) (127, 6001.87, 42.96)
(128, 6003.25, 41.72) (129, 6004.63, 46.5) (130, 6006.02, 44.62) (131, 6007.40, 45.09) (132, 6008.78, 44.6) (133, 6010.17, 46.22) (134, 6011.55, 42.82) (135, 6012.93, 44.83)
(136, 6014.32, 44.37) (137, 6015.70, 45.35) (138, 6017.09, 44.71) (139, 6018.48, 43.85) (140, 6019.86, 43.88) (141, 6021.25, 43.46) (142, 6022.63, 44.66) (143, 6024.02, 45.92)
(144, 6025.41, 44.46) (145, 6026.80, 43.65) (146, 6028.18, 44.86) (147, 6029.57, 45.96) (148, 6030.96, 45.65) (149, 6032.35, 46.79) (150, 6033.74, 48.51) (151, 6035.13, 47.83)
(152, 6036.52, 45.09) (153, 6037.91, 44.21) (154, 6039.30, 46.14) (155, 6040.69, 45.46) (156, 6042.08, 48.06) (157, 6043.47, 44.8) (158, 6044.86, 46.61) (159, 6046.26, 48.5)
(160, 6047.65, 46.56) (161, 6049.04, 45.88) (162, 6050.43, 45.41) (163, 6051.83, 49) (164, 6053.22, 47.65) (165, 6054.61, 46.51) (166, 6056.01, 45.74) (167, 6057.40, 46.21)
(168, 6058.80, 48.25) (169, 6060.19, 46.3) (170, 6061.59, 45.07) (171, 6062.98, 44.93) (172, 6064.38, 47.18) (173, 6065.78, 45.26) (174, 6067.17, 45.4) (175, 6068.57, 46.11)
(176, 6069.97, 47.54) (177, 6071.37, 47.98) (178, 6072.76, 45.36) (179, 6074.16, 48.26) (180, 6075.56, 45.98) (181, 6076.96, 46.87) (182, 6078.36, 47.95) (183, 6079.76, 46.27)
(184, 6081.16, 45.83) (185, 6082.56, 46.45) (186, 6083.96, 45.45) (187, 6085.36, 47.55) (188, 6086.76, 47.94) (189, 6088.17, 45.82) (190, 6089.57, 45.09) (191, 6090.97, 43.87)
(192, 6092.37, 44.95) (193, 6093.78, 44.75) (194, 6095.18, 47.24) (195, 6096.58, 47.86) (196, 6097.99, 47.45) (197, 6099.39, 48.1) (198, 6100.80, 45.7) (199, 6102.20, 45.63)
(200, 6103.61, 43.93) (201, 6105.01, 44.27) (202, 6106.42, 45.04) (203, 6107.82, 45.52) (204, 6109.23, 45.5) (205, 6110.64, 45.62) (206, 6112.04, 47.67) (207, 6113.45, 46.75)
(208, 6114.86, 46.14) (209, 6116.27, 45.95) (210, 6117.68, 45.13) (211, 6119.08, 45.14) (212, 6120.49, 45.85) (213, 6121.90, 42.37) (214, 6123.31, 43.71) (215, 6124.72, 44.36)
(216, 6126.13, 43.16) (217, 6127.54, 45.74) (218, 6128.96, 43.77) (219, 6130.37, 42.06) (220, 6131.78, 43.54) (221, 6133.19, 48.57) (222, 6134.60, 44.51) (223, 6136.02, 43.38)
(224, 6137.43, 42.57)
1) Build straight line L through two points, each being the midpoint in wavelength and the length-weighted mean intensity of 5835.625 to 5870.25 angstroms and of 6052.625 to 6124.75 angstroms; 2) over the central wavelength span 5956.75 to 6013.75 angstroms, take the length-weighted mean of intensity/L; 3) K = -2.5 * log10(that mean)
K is 0.026 mag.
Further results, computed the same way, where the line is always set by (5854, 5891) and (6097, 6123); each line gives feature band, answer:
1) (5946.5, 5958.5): -0.02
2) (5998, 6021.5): 0.01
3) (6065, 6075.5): -0.03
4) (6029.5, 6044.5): -0.03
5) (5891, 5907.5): 0.10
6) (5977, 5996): -0.01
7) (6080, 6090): -0.02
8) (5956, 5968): -0.02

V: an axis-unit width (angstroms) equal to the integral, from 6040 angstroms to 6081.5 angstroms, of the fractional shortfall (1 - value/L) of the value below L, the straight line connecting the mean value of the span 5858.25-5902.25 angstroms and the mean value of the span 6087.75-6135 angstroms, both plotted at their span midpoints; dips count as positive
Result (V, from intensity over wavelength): -1.9 angstroms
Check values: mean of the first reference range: 41.8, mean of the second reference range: 45.3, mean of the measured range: 46.6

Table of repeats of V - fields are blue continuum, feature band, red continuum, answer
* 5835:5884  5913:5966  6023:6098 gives 0.9 angstroms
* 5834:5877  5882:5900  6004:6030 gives 3.2 angstroms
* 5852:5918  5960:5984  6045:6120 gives -0.5 angstroms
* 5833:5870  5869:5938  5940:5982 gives 4.3 angstroms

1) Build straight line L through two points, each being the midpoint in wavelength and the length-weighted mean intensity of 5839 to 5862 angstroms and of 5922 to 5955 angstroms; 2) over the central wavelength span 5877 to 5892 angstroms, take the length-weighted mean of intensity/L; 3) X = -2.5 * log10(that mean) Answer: 0.13 mag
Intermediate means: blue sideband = 46.2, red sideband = 44.9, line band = 40.7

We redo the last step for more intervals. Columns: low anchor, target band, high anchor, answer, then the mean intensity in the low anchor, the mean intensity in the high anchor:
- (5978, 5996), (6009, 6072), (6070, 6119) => -0.006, 45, 46.2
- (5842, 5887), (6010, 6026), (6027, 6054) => 0.042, 44.8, 46.4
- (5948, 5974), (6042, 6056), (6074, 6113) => -0.020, 45.5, 46.1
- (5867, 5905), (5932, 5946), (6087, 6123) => -0.058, 41.1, 45.7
